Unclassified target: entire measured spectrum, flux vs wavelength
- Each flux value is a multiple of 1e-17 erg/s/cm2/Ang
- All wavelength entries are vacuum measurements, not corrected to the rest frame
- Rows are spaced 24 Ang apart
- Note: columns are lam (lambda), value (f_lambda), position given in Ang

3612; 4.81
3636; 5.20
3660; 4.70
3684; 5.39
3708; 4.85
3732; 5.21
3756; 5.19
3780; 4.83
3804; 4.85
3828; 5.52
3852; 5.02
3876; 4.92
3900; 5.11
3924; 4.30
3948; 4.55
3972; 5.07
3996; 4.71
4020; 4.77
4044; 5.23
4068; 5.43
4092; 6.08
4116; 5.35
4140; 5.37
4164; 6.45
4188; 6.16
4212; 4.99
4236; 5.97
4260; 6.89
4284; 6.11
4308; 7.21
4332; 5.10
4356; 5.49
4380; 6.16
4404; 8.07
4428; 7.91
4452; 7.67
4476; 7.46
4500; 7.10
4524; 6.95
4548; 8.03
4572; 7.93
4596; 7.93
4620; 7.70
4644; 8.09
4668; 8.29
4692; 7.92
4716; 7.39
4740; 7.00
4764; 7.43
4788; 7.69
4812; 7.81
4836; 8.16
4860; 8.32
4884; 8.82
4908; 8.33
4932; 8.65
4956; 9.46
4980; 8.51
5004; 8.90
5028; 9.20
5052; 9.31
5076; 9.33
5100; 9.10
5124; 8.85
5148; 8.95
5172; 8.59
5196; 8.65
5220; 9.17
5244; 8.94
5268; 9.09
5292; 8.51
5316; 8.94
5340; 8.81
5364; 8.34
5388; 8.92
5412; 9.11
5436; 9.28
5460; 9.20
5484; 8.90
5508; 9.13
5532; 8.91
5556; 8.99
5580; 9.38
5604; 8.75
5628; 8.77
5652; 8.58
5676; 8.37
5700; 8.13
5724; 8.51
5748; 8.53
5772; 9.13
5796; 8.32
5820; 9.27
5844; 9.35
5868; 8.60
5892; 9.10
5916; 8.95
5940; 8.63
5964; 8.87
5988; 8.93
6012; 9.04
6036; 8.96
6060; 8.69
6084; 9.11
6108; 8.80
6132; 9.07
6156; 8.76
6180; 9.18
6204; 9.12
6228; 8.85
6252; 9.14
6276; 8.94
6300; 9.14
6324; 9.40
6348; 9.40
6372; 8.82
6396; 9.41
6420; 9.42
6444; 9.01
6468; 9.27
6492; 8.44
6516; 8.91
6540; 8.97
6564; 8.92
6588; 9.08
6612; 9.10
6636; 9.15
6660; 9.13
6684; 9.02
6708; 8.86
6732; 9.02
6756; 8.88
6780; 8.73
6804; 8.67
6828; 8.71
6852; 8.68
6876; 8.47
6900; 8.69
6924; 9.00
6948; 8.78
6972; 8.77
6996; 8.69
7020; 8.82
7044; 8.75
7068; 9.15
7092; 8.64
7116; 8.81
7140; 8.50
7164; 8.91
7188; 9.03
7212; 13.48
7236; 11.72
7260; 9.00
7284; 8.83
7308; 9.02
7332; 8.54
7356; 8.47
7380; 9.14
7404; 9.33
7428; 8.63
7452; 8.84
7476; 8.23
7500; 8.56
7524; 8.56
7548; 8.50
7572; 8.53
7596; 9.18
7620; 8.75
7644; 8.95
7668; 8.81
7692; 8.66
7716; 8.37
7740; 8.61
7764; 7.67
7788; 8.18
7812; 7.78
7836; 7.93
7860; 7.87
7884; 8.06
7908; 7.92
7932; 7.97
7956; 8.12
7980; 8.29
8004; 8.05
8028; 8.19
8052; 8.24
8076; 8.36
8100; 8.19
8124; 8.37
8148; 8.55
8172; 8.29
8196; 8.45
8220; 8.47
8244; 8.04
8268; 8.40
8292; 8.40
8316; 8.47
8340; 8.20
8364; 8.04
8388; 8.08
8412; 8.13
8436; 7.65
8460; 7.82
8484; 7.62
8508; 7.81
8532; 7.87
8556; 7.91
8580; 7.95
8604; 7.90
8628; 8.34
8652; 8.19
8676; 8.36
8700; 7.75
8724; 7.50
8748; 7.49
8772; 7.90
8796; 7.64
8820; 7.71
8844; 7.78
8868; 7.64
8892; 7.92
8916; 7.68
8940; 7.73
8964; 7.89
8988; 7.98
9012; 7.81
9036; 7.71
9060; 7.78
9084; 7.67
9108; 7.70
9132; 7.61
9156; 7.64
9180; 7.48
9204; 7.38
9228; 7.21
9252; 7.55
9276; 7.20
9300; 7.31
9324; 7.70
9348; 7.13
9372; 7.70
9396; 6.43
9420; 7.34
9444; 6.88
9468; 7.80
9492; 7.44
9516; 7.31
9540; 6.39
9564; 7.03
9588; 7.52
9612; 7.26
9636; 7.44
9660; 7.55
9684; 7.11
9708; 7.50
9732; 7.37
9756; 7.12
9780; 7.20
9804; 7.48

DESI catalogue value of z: 0.100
